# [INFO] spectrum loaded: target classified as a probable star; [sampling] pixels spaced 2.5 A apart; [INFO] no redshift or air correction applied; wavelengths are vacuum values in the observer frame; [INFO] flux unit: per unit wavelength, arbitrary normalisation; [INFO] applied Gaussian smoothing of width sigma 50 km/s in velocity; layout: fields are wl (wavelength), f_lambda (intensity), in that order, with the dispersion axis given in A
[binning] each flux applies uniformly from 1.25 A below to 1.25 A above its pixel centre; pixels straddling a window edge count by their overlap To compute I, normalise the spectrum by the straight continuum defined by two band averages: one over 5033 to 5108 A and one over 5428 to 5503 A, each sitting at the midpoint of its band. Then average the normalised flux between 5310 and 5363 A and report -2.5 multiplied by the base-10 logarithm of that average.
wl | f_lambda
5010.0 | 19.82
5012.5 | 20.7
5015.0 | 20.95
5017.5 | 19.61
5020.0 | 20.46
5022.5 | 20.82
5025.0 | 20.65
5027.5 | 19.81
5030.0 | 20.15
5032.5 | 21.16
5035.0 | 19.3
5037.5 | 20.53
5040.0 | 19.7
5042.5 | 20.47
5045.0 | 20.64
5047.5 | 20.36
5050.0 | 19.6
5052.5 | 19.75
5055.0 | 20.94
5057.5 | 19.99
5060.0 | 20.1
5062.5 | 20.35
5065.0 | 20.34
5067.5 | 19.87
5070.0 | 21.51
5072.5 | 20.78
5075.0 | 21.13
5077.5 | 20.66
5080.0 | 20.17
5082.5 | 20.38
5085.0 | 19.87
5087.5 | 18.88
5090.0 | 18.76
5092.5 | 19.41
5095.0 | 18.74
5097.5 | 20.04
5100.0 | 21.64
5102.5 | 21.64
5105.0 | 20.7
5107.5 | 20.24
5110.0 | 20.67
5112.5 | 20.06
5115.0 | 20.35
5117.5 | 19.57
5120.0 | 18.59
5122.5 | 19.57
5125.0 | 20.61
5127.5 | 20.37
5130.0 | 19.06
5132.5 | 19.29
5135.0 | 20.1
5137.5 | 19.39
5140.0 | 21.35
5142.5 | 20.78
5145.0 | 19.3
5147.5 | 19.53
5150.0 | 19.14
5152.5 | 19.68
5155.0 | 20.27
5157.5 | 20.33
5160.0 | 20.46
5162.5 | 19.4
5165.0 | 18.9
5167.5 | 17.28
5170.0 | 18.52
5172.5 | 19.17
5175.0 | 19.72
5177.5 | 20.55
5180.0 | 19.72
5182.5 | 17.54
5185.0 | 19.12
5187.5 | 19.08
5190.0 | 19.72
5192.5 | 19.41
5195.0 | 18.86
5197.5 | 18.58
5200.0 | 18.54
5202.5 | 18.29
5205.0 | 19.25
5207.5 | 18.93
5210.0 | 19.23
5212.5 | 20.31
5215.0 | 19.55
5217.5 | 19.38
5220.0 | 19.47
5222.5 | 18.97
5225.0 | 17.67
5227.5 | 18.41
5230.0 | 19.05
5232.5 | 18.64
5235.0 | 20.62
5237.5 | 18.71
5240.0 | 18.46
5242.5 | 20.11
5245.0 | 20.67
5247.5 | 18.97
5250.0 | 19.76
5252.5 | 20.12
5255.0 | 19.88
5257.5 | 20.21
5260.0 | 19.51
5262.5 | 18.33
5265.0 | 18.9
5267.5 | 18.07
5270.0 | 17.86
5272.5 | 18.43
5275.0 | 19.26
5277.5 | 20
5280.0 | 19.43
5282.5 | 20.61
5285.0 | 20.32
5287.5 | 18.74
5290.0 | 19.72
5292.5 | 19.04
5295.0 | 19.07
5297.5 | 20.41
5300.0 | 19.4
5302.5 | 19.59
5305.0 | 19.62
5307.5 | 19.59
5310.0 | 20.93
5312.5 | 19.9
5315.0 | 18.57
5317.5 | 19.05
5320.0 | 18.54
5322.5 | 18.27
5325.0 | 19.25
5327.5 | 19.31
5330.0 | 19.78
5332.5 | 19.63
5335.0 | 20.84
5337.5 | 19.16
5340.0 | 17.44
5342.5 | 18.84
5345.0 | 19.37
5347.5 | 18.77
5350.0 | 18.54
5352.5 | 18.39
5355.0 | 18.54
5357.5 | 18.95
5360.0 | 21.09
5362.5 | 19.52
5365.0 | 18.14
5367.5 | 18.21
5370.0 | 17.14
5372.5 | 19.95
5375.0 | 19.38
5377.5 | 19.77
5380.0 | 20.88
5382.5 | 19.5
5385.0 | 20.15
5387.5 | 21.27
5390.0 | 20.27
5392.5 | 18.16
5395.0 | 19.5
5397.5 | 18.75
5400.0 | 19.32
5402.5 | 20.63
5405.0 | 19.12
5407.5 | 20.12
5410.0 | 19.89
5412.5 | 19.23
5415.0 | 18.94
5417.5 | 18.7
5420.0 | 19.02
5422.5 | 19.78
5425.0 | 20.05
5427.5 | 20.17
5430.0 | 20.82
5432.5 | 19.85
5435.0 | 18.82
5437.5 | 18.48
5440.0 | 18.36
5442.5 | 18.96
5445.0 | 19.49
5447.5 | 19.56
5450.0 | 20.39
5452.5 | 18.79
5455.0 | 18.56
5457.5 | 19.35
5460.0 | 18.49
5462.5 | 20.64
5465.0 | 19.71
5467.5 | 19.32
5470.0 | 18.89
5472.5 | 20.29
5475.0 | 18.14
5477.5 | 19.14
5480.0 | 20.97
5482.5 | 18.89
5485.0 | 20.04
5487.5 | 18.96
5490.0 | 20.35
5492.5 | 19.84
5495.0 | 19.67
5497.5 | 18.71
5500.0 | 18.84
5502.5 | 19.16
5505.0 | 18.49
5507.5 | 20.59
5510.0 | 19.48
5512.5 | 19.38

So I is 0.03 mag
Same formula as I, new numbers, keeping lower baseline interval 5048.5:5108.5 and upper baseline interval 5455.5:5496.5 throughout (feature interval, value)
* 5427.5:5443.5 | 0.02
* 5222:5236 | 0.06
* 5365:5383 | 0.03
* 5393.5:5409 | 0.01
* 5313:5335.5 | 0.03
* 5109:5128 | 0.01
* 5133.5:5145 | -0.01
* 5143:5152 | 0.03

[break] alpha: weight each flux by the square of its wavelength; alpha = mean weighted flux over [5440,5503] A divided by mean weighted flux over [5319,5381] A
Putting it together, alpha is 1.1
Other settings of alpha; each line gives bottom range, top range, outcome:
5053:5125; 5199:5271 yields 1.01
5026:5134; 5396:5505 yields 1.11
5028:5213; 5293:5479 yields 1.08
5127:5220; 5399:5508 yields 1.11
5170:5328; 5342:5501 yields 1.07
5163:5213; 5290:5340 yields 1.07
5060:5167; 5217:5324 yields 1.02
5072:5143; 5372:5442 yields 1.09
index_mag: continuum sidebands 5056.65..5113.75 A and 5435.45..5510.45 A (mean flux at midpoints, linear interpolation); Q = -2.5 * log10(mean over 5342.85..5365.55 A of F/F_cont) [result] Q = 0.03 mag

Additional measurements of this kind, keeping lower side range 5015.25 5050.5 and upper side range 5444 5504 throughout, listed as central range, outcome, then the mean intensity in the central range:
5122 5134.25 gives 0.02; 19.8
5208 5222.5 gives 0.02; 19.5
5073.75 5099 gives 0.02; 19.8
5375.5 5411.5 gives -0.01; 19.8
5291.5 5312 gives 0.00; 19.7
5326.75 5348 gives 0.02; 19.3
